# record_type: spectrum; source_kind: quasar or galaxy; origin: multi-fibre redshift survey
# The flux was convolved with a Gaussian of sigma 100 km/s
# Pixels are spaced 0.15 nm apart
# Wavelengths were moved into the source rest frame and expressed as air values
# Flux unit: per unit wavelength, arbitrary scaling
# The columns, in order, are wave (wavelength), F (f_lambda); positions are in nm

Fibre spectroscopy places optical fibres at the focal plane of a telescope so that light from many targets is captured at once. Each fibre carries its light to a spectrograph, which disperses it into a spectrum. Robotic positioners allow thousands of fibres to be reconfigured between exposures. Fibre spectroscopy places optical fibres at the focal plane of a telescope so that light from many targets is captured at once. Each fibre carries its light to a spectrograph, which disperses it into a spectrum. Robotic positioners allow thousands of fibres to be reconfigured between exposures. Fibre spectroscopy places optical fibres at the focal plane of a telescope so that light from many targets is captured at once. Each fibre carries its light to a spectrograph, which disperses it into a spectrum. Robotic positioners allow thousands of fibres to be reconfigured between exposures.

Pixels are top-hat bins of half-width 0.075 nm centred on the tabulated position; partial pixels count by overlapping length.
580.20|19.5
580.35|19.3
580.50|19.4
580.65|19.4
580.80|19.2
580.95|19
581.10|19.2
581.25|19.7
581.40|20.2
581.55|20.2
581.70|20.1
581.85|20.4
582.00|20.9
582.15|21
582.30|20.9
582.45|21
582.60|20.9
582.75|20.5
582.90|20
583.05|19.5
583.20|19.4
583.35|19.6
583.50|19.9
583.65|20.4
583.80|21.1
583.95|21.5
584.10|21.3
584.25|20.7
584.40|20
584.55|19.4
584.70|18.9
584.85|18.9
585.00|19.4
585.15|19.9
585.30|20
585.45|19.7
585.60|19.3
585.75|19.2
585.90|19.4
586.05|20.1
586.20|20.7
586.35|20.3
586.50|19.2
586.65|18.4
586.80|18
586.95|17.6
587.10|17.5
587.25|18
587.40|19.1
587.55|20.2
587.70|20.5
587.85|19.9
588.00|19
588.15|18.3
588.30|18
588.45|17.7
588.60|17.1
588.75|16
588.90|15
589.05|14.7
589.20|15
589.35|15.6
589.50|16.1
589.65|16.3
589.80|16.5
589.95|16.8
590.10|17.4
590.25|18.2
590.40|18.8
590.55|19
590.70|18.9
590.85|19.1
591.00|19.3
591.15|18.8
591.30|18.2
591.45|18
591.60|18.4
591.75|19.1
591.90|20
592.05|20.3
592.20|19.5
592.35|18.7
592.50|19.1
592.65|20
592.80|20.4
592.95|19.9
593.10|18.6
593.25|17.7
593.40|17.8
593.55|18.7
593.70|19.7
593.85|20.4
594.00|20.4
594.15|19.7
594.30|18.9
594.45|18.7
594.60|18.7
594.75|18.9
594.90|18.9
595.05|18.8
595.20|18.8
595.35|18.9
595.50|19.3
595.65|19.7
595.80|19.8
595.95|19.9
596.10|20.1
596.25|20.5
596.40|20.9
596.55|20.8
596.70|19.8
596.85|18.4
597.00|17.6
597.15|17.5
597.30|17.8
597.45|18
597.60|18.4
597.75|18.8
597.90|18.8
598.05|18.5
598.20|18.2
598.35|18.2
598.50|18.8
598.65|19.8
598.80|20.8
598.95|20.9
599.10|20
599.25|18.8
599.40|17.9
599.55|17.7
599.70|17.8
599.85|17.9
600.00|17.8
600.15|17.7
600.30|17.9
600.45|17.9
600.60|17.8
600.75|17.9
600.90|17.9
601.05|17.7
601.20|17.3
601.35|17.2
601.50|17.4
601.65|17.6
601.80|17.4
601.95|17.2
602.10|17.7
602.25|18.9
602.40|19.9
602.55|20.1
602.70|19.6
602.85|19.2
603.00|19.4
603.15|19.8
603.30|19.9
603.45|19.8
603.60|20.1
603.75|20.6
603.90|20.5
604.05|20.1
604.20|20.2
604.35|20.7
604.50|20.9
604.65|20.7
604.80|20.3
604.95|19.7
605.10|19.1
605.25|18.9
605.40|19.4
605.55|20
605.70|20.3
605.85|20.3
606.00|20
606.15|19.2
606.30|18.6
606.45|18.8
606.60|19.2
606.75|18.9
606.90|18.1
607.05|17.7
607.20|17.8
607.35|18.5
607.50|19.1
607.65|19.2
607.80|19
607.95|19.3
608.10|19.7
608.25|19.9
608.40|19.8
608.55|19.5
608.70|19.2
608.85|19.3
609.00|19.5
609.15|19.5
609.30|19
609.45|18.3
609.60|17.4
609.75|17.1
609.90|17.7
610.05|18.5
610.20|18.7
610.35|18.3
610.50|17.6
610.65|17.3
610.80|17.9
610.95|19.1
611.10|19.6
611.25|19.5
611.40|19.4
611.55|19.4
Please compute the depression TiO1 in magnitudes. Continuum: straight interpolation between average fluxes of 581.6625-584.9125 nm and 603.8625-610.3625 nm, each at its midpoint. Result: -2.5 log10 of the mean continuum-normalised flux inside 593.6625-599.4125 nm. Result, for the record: 0.03 mag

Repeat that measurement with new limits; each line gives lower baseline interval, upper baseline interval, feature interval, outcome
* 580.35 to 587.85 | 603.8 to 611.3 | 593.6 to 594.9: 0.01 mag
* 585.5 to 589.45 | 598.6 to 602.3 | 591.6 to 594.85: -0.06 mag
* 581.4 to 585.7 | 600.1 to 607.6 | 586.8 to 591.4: 0.12 mag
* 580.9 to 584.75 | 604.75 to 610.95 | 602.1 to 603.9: -0.03 mag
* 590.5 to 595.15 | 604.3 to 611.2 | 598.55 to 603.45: 0.03 mag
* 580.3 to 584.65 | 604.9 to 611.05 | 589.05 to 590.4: 0.20 mag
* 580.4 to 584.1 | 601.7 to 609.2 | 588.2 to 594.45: 0.09 mag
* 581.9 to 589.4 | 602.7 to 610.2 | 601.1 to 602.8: 0.06 mag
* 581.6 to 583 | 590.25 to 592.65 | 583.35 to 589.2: 0.05 mag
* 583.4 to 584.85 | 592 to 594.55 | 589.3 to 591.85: 0.09 mag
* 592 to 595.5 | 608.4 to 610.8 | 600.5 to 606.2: -0.03 mag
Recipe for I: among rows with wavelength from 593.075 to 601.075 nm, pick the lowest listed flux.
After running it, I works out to 17.5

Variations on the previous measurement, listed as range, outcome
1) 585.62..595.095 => 14.7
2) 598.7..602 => 17.2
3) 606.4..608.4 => 17.7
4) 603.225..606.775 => 18.6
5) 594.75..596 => 18.8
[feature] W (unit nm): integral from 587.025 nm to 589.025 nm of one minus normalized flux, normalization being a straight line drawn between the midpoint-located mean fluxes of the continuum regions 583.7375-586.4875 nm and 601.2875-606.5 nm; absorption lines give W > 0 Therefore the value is 0.18 nm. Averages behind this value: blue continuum 20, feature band 18.1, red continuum 19.4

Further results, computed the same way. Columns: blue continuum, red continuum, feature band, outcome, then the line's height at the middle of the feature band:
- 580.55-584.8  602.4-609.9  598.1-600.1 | 0.084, 19.6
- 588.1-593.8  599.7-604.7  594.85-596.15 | -0.068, 18.4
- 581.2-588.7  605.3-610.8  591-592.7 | 0.028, 19.4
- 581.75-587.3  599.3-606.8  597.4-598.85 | 0.029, 19.2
